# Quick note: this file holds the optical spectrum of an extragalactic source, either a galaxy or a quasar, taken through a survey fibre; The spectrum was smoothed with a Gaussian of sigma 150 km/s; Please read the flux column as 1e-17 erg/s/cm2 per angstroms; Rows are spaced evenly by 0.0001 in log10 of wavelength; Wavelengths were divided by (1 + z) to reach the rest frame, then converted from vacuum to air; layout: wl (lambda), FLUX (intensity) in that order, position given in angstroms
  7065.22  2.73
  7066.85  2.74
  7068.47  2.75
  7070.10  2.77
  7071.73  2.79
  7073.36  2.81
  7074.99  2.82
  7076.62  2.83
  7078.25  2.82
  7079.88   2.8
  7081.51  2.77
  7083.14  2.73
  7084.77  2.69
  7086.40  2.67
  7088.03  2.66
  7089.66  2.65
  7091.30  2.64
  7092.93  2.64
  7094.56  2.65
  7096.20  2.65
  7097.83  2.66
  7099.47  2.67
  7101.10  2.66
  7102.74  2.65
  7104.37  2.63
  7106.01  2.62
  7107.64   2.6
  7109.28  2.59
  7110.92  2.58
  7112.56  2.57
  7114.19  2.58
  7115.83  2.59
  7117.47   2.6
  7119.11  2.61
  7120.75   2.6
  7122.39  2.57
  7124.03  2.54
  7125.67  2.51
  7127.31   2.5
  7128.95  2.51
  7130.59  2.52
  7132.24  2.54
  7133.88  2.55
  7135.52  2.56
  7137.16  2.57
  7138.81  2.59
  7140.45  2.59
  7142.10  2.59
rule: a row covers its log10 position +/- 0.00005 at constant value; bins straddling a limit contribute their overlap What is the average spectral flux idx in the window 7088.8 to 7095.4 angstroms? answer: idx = 2.64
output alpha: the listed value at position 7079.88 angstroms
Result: 2.8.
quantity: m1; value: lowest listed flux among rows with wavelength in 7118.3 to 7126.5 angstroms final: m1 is 2.51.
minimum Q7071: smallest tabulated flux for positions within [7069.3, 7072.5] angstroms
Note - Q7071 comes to 2.77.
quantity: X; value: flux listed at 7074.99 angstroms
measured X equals 2.82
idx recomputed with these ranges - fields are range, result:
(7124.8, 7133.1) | 2.52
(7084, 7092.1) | 2.66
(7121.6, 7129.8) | 2.53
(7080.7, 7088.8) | 2.71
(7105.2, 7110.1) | 2.6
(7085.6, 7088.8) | 2.67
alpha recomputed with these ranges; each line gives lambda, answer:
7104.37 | 2.63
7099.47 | 2.67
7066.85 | 2.74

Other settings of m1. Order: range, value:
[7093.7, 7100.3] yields 2.65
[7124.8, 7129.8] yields 2.5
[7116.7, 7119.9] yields 2.6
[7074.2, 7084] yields 2.73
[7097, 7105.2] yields 2.63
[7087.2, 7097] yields 2.64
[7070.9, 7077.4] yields 2.79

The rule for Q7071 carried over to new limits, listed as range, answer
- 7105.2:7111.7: 2.58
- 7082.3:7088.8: 2.66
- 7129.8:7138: 2.52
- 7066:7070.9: 2.74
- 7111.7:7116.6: 2.57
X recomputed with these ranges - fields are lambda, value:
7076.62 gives 2.83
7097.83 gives 2.66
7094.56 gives 2.65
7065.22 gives 2.73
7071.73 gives 2.79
